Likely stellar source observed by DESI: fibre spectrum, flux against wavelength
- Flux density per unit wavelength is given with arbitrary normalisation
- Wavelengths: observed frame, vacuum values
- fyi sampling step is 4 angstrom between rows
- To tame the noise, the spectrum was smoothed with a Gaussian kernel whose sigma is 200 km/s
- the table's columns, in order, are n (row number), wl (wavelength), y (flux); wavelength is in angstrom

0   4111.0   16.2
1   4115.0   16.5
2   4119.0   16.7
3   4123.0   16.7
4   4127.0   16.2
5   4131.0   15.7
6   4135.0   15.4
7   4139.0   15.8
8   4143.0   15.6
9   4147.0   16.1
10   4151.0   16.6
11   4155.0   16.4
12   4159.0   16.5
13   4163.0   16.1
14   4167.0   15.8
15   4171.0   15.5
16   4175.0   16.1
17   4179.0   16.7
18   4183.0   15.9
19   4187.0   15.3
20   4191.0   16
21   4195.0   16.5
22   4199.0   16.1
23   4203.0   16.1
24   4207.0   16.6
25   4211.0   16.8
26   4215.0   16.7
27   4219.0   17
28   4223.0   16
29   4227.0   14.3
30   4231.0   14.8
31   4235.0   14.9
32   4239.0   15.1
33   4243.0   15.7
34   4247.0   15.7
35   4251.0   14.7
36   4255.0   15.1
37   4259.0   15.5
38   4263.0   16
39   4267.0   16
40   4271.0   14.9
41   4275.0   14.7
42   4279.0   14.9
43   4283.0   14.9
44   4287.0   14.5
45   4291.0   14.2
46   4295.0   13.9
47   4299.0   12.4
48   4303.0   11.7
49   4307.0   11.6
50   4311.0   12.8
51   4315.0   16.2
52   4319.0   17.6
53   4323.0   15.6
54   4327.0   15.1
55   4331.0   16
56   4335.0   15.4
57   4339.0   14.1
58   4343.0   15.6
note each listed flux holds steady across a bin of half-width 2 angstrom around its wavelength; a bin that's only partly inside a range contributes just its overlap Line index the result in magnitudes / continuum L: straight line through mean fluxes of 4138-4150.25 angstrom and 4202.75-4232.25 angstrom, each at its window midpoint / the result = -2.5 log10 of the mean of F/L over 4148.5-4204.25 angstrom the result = -0.009 mag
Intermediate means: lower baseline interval 15.9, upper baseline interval 16.1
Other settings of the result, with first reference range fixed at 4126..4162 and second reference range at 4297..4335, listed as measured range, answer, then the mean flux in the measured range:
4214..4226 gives -0.07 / 16.4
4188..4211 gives -0.05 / 16.3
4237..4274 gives -0.03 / 15.4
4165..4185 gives -0.02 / 16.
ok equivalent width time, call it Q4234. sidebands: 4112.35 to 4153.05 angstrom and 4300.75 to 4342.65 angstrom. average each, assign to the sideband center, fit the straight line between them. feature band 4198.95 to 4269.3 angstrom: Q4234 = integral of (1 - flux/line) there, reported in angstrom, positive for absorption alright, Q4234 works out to -1.8 angstrom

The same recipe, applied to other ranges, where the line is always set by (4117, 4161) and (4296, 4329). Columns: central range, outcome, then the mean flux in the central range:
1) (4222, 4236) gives 0.2 angstrom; 14.9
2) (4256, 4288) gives -1.3 angstrom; 15.2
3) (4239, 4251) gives -0.4 angstrom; 15.4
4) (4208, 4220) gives -1.2 angstrom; 16.8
